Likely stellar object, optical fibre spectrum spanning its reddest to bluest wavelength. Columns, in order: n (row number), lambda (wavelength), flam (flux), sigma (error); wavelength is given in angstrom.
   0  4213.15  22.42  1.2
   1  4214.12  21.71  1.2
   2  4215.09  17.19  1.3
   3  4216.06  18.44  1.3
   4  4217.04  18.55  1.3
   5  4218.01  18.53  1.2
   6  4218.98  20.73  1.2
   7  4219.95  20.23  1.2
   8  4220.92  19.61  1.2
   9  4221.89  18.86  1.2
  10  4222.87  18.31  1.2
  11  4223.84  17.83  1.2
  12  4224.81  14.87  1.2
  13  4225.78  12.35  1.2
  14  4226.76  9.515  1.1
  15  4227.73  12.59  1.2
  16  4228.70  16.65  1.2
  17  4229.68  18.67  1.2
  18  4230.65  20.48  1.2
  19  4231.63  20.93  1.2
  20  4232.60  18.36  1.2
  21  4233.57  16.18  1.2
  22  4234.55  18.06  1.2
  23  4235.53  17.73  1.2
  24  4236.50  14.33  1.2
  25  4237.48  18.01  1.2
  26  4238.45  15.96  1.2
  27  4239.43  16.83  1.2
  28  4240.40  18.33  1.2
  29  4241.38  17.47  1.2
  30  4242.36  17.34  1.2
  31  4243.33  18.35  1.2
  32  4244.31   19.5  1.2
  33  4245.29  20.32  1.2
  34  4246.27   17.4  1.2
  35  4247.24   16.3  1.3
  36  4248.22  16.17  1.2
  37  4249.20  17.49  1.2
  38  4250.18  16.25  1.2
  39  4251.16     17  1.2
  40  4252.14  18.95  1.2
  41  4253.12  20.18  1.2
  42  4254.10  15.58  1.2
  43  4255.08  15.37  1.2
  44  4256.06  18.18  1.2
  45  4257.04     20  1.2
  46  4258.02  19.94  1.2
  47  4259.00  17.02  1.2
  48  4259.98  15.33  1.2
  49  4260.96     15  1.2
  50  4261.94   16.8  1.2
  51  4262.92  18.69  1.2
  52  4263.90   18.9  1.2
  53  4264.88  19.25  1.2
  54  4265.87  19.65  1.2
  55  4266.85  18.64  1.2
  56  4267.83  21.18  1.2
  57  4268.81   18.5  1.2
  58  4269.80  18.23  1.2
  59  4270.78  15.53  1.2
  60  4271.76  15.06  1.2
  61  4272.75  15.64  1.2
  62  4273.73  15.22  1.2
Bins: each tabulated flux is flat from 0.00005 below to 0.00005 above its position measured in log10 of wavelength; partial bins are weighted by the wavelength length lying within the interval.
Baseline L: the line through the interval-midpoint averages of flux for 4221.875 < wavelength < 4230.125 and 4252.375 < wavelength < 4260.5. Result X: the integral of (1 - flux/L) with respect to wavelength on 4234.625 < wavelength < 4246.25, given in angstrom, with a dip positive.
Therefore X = -0.84 angstrom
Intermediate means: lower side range 15.3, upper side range 17.7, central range 17.7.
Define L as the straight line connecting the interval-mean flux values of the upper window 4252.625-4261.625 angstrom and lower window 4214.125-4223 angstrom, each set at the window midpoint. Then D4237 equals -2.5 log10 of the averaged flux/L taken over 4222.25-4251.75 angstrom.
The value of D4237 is 0.08 mag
